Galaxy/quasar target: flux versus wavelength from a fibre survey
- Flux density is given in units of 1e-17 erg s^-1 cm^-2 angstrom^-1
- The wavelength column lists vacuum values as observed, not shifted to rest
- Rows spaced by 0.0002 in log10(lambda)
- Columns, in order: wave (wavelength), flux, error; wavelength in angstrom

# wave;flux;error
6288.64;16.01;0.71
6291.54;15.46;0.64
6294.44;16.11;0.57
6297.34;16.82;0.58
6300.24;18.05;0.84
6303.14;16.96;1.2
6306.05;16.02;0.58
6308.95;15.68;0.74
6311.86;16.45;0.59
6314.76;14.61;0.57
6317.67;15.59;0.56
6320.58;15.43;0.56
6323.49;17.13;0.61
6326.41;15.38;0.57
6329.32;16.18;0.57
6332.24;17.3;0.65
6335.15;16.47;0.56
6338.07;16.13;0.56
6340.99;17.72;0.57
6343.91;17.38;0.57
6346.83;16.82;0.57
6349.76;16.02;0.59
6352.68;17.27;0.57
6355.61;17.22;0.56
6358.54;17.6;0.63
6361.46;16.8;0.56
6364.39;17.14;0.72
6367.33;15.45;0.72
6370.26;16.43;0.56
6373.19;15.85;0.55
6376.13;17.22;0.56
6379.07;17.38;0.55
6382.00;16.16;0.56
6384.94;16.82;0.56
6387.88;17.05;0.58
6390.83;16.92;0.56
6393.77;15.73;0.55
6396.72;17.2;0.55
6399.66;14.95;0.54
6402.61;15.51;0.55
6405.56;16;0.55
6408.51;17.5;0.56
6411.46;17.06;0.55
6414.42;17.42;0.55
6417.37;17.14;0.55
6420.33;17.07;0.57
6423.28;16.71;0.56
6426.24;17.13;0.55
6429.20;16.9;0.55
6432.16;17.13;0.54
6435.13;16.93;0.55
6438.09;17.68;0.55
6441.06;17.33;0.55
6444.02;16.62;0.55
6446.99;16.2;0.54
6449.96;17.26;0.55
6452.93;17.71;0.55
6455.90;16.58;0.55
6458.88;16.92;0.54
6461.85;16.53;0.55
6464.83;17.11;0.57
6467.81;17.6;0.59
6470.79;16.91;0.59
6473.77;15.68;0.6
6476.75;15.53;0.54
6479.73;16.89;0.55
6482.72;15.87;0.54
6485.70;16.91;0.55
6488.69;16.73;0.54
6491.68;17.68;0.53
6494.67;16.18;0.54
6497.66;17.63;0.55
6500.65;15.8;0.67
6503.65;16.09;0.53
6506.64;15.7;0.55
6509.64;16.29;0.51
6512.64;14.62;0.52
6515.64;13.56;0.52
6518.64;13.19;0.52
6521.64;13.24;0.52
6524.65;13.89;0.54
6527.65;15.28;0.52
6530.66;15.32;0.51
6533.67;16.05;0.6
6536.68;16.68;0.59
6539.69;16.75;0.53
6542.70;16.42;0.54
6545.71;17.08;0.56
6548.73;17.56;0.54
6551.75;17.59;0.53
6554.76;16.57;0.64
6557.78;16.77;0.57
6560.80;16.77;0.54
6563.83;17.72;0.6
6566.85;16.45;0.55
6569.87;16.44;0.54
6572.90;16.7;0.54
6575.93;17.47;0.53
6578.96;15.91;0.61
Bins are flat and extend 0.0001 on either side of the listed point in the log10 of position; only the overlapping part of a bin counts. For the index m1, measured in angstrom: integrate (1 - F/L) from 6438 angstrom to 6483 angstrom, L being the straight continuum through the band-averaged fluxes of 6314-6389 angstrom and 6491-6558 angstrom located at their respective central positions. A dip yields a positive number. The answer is -1.78 angstrom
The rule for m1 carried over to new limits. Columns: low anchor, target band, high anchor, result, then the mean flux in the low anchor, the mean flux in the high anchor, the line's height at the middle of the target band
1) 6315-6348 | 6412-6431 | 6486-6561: -0.99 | 16.4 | 16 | 16.2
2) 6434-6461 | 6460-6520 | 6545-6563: 3.19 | 17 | 17.1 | 17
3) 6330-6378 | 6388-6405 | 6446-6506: 0.63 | 16.8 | 16.7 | 16.8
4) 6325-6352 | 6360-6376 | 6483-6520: 0.08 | 16.6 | 15.9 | 16.5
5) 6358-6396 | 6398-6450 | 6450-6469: 0.29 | 16.6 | 17.1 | 16.9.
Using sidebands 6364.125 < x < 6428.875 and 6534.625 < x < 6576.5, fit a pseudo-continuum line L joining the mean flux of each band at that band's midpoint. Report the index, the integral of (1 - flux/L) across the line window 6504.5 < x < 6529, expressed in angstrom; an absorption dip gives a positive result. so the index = 3.4 angstrom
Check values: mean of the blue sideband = 16.6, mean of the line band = 14.5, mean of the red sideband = 16.9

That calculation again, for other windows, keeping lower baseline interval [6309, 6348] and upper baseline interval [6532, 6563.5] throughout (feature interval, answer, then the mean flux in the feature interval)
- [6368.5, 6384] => -0.1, 16.6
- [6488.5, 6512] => 0.4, 16.4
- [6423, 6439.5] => -0.5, 17.1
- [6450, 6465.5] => -0.3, 17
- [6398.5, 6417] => 0.0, 16.5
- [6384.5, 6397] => -0.2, 16.7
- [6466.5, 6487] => 0.3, 16.5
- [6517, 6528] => 2.0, 13.8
